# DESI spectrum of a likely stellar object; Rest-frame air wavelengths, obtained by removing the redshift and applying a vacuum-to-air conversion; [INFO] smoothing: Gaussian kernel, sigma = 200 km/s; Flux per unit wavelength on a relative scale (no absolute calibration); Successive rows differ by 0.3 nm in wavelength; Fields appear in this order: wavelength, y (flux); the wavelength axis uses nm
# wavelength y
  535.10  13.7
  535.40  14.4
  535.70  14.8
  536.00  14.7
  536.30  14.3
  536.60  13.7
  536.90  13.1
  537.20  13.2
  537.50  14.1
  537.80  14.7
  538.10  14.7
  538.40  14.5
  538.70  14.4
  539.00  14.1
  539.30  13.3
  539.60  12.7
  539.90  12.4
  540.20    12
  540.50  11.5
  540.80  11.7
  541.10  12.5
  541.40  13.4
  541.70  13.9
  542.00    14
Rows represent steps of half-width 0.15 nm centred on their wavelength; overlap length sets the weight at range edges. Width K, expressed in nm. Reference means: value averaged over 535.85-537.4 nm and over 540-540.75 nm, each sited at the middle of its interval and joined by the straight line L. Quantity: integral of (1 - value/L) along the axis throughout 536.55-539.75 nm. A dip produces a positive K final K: -0.221 nm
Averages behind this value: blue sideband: 13.8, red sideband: 11.8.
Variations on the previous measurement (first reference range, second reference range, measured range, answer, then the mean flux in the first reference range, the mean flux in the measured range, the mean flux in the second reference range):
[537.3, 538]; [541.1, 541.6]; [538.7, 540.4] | 0.094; 14.3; 13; 13.2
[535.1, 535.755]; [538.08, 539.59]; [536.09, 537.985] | 0.041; 14.4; 13.9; 14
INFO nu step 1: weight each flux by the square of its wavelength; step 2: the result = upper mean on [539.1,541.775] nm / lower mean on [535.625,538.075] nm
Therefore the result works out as 0.91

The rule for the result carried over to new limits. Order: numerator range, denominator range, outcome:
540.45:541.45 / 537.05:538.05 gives 0.88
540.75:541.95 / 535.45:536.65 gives 0.92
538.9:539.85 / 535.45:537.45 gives 0.96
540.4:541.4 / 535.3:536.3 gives 0.85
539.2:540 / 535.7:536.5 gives 0.89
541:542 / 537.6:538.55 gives 0.93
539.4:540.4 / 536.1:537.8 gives 0.91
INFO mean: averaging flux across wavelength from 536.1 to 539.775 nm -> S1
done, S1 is 13.9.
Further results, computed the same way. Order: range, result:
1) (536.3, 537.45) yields 13.5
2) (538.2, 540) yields 13.6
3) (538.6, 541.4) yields 12.7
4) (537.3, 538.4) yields 14.4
